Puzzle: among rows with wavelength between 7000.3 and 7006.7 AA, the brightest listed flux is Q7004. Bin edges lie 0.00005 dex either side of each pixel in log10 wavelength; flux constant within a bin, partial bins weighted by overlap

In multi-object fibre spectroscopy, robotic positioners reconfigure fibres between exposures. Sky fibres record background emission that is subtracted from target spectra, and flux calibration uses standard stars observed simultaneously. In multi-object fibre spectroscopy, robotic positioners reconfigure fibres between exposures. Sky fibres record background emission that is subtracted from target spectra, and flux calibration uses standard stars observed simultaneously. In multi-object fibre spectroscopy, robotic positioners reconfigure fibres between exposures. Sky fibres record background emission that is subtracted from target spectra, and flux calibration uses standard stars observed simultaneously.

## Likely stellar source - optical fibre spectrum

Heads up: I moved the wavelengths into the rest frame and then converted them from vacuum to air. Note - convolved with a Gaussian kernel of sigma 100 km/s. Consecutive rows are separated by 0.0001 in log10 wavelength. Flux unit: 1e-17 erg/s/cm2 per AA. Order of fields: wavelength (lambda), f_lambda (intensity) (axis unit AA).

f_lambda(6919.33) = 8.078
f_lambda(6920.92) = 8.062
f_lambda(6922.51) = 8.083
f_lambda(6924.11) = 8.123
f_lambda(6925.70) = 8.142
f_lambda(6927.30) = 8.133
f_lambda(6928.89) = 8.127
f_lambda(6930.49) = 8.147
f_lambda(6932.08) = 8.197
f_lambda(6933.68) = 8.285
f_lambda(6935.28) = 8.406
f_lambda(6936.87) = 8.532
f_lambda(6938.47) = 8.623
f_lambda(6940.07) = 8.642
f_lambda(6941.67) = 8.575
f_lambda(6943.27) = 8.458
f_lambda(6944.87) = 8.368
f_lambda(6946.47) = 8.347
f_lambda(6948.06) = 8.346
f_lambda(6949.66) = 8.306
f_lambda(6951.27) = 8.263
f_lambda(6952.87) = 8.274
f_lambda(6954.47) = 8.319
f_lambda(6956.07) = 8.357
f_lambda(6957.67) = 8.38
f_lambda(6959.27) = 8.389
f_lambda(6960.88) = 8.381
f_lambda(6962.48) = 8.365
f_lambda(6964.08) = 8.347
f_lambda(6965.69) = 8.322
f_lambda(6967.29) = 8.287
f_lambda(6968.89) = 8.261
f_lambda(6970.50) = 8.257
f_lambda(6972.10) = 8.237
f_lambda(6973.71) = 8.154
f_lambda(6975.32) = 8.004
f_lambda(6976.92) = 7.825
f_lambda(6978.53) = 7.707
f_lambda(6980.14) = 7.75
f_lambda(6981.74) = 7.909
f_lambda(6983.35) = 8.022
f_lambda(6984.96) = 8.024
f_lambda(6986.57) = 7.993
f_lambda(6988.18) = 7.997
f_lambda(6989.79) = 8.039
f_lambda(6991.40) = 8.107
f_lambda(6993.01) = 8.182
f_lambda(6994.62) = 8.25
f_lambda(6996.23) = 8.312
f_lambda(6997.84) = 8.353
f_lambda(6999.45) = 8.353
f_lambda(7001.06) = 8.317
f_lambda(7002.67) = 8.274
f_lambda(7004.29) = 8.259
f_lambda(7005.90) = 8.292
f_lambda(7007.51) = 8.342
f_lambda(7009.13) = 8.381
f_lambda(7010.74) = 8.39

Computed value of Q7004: 8.317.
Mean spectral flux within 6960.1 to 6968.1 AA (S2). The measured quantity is 8.35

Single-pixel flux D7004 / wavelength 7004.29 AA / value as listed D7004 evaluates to 8.259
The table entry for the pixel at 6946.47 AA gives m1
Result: 8.347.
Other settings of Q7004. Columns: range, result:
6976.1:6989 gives 8.024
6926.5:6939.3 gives 8.623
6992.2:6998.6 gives 8.353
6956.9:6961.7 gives 8.389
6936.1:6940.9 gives 8.642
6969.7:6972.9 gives 8.257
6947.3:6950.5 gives 8.346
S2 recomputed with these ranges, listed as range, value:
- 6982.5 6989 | 8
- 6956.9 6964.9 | 8.37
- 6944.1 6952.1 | 8.33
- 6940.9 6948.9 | 8.42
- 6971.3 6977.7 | 8.06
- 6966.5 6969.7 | 8.27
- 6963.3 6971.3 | 8.29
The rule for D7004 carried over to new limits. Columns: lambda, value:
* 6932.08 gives 8.197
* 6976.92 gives 7.825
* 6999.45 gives 8.353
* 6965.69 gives 8.322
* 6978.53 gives 7.707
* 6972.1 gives 8.237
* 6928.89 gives 8.127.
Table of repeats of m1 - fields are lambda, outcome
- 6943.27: 8.458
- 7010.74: 8.39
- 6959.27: 8.389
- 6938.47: 8.623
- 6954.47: 8.319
